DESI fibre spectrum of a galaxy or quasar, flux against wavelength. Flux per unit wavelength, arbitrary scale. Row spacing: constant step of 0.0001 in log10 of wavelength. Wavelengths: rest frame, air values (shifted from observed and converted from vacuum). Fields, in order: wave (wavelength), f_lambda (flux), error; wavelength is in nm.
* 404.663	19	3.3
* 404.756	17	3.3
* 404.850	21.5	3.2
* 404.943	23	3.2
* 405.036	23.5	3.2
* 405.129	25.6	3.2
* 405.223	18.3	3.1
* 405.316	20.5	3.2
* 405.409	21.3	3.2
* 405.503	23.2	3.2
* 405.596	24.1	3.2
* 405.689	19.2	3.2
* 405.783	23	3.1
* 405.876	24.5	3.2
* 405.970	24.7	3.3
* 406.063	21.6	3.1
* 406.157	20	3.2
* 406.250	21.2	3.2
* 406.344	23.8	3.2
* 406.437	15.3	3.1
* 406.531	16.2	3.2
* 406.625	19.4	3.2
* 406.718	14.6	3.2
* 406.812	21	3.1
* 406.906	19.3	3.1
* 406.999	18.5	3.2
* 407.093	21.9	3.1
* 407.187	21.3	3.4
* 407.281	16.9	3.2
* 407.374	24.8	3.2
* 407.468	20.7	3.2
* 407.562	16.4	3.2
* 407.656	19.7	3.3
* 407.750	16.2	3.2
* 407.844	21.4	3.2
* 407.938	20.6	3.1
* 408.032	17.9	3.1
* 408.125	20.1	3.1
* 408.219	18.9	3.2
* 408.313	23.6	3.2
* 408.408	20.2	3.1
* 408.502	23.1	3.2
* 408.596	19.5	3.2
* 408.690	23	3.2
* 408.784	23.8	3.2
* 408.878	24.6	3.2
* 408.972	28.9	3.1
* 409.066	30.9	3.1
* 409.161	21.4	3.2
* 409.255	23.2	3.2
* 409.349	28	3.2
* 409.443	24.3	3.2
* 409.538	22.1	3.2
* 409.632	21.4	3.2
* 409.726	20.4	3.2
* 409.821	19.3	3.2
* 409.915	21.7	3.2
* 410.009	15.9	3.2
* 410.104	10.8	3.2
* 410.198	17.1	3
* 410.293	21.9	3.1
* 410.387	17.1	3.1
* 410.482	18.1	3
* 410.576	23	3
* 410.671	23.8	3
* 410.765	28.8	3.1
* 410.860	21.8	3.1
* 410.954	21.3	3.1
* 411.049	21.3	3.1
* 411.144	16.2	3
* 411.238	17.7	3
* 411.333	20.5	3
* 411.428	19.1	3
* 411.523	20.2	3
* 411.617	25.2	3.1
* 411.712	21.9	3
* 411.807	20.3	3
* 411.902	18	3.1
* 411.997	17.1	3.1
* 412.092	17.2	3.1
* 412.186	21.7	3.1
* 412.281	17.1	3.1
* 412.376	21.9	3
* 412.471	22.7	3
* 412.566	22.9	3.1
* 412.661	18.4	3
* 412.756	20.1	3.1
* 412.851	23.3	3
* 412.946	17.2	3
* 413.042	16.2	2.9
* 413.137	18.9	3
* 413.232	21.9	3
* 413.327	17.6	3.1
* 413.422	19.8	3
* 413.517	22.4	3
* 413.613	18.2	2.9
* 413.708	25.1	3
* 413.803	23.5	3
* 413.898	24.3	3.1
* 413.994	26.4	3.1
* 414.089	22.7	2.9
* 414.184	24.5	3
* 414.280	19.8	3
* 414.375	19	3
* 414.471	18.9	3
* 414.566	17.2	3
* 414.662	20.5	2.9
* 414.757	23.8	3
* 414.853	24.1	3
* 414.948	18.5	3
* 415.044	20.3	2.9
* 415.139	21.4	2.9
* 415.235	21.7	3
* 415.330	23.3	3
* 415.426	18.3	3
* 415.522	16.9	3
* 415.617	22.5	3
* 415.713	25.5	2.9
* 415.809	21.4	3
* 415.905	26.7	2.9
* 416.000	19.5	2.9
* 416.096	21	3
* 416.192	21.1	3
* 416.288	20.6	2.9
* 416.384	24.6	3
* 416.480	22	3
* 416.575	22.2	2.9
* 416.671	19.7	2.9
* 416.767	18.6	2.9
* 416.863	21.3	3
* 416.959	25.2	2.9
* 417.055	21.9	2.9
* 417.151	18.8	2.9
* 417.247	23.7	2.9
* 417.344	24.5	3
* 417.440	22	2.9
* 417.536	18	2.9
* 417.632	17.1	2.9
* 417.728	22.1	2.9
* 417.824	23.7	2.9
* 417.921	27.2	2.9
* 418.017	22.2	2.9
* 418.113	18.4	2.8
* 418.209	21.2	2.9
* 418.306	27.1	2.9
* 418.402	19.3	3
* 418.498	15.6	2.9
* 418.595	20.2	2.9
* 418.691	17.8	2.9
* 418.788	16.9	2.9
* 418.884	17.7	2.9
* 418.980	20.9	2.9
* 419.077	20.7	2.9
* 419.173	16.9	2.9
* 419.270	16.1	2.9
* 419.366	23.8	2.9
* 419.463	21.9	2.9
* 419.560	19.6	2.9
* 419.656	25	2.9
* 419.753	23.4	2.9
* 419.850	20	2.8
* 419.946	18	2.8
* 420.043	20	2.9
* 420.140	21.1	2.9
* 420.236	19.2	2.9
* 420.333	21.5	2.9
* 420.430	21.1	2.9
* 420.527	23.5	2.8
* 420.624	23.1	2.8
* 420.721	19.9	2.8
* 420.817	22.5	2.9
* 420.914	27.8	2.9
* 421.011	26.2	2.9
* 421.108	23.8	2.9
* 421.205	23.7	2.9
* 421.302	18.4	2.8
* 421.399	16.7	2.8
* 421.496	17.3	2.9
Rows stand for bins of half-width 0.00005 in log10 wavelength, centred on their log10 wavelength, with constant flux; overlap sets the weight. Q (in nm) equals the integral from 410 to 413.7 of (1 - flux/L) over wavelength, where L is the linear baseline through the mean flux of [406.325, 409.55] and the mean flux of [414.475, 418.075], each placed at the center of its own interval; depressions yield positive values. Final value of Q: 0.24 nm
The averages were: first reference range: 21.2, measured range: 20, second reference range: 21.6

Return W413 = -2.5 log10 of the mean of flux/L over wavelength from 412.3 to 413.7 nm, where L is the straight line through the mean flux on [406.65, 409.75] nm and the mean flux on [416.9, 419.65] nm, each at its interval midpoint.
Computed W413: 0.05 mag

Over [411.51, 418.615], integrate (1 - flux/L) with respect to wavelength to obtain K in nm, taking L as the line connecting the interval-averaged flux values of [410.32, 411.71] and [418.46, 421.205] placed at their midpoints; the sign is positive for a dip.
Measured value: -0.05 nm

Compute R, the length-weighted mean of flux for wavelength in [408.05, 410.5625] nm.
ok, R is 21.5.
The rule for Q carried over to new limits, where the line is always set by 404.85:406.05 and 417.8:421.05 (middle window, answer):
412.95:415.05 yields 0.064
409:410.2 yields 0.031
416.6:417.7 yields 0.017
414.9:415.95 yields 0.002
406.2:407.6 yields 0.184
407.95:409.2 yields -0.029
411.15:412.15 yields 0.105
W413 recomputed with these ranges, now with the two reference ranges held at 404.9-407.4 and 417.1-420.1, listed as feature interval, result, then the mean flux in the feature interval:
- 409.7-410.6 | 0.14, 18.4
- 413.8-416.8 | -0.04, 21.6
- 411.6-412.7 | 0.03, 20.2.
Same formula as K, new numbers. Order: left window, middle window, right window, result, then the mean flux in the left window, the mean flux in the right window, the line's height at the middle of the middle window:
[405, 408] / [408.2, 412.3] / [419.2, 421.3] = -0.06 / 20.6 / 21.8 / 20.9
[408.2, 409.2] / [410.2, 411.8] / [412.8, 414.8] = 0.10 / 23.6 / 21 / 22.4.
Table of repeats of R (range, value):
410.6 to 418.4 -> 21.2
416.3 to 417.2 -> 21.6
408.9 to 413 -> 21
